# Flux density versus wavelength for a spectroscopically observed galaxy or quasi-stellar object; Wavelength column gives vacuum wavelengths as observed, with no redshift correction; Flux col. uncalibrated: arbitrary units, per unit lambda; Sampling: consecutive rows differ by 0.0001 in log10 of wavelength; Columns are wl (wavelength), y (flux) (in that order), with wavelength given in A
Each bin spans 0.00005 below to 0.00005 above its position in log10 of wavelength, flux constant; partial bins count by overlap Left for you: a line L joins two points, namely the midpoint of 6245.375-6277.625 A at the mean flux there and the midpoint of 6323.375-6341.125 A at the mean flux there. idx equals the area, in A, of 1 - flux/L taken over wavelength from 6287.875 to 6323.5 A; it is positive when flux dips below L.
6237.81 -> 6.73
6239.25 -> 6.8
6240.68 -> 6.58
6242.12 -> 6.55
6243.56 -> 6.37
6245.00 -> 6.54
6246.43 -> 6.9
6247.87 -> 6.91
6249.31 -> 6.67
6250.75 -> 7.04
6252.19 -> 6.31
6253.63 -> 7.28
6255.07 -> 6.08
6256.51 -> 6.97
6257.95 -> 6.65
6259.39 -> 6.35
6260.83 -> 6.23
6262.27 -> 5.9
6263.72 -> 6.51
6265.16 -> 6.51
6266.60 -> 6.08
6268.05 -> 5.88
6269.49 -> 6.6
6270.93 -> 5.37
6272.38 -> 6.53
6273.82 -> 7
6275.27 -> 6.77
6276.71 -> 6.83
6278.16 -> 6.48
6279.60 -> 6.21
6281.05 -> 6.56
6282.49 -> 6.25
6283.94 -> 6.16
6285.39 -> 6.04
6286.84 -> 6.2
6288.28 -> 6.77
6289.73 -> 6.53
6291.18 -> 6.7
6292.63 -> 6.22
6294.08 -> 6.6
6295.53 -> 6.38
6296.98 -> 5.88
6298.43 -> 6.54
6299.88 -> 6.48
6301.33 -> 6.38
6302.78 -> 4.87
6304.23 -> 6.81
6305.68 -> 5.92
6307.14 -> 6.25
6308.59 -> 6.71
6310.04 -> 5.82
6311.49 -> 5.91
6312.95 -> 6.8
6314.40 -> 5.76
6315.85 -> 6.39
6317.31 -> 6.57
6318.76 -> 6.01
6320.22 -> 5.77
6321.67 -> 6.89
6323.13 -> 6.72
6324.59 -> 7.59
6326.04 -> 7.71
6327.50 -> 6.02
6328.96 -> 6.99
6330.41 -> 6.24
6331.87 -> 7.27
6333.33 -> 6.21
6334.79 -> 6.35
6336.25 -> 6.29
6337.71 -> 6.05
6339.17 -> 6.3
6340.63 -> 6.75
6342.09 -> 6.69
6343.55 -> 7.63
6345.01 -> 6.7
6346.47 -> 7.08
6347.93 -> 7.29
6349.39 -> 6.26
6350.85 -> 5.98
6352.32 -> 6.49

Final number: 1.6 A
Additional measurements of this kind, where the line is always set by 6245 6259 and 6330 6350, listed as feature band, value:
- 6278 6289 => 0.63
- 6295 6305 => 0.76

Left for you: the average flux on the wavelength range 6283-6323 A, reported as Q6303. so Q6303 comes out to 6.28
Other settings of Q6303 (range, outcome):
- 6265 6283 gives 6.39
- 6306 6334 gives 6.5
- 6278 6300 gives 6.37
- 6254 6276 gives 6.38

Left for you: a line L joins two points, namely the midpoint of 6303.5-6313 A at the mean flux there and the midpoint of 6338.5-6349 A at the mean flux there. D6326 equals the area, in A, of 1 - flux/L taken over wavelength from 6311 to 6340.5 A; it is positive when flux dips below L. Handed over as 0.4 A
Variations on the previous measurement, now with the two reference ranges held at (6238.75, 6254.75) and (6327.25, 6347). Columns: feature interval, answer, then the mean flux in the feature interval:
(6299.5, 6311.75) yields 1.0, 6.13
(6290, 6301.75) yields 0.5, 6.4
